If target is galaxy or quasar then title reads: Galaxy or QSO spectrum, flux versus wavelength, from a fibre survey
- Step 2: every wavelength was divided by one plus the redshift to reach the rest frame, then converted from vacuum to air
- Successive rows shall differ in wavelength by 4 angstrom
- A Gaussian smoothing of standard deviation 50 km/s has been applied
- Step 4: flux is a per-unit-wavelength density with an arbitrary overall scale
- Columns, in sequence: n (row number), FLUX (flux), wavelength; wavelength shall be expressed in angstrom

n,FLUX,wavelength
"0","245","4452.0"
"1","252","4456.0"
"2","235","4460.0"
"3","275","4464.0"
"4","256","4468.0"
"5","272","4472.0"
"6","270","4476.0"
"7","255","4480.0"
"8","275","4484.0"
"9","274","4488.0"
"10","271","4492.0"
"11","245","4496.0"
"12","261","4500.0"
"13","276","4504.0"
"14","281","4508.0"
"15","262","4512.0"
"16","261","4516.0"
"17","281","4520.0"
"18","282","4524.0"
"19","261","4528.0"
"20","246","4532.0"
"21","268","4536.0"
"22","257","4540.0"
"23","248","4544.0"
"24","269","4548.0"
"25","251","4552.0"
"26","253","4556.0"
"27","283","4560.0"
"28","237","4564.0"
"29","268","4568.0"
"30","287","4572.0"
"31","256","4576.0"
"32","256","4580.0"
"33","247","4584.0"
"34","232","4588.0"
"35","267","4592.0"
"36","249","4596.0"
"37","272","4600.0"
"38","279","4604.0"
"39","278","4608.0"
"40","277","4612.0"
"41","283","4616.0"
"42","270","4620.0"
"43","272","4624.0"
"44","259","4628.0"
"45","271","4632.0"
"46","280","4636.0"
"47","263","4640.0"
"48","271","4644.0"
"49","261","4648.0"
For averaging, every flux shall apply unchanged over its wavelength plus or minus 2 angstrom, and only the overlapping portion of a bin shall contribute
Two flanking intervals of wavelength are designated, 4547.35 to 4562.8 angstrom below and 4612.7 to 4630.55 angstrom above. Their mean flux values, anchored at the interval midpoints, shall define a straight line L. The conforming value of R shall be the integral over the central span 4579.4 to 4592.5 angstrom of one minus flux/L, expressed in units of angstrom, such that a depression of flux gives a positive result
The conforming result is 0.9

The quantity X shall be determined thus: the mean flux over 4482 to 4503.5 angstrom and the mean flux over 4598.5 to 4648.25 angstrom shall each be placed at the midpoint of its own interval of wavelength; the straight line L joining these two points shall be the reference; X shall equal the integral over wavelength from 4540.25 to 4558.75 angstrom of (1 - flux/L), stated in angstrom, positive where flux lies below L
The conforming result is 0.8 angstrom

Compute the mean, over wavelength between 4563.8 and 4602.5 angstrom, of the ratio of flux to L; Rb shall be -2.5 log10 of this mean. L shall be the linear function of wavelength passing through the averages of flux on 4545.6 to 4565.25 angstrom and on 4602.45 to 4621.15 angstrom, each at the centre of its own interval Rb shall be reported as 0.04 mag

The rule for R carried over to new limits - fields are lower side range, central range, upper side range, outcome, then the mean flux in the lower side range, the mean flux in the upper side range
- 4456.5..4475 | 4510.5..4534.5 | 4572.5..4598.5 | -0.8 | 259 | 254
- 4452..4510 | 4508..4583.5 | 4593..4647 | 1.2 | 263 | 271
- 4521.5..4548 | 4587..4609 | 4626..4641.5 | 0.2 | 261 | 268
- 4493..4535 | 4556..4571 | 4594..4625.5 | 0.3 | 266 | 273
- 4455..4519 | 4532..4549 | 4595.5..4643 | 0.6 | 264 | 272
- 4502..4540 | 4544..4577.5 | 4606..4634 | 1.0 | 268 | 273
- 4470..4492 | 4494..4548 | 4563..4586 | 0.2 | 269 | 259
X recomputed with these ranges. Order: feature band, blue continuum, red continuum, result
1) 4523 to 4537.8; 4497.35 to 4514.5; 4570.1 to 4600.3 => 0.1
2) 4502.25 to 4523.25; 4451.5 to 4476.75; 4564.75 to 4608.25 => -1.1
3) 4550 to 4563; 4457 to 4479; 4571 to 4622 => 0.2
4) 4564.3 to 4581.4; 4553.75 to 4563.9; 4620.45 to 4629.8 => -0.1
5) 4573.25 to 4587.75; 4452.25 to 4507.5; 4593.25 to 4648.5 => 0.9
